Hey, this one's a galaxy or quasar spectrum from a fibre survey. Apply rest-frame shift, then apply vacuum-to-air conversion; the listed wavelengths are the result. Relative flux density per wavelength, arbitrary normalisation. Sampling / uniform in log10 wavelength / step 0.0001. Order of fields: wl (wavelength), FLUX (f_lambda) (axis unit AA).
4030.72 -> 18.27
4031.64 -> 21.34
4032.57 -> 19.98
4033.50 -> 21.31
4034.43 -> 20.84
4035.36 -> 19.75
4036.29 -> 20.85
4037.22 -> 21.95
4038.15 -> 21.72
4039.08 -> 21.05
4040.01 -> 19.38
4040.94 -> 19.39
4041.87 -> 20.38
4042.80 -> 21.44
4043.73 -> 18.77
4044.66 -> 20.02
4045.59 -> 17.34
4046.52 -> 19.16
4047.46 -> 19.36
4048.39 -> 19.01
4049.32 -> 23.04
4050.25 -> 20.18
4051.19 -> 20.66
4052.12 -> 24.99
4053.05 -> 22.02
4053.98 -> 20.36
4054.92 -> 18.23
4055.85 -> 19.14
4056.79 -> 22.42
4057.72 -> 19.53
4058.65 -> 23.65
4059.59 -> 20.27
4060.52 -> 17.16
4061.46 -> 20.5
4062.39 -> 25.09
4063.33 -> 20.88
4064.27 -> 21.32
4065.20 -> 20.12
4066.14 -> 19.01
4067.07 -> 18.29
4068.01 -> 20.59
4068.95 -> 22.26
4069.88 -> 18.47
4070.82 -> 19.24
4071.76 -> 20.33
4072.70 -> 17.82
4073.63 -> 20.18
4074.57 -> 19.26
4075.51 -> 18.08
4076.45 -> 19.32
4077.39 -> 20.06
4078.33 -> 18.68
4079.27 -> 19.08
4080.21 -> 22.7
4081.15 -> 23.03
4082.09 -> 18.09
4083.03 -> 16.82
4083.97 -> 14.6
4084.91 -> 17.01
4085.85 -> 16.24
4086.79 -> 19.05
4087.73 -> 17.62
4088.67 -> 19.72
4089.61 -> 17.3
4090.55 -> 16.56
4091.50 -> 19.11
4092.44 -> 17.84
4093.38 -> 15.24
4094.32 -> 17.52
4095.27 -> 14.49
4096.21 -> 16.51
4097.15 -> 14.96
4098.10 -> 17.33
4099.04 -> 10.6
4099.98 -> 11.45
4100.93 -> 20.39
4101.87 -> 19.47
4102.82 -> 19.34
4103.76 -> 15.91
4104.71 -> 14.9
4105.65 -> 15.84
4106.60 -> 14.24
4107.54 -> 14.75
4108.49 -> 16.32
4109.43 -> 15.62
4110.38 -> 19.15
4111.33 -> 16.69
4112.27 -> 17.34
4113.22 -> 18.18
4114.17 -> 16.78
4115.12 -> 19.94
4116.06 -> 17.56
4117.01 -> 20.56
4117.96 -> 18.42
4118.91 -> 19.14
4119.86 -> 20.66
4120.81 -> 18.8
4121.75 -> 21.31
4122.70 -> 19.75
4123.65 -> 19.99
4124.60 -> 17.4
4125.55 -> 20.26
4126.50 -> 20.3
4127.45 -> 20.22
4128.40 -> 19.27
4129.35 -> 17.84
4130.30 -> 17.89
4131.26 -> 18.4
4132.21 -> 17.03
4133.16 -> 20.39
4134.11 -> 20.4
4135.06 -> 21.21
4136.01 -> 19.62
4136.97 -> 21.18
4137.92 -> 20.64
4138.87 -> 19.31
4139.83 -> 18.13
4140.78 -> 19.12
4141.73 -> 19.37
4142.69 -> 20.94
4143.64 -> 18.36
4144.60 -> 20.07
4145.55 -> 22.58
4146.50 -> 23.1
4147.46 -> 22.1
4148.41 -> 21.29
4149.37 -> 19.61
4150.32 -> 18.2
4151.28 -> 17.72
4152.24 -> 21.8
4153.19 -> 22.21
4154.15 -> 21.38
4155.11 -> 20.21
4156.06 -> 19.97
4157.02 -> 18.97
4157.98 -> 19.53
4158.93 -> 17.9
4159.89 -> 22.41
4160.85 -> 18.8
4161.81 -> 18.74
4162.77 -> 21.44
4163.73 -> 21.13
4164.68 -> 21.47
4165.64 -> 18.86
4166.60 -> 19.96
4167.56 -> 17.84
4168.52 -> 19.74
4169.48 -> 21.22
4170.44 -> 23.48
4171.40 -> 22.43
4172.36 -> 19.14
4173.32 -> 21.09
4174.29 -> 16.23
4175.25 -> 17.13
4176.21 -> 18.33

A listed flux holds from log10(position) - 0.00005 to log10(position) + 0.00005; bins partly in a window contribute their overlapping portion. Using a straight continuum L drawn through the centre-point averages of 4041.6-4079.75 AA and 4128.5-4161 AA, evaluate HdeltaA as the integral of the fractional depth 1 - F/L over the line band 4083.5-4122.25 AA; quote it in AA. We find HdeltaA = 5.5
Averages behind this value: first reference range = 20.1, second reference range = 19.9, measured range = 17.2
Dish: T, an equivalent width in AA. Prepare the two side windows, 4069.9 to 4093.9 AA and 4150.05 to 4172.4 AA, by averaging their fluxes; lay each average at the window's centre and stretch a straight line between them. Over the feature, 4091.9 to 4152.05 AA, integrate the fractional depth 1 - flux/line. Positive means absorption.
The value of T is 3.05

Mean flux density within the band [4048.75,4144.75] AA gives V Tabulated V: 18.8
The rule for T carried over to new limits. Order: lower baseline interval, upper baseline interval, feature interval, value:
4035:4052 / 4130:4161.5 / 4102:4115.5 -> 2.2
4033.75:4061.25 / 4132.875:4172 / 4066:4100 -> 3.9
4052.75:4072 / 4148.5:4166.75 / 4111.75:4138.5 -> 1.2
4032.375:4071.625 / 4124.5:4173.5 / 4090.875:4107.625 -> 3.4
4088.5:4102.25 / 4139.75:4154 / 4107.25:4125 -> -0.3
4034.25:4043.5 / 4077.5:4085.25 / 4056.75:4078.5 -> -0.7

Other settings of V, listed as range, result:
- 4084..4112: 16.6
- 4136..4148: 20.4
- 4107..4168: 19.5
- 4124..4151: 19.8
